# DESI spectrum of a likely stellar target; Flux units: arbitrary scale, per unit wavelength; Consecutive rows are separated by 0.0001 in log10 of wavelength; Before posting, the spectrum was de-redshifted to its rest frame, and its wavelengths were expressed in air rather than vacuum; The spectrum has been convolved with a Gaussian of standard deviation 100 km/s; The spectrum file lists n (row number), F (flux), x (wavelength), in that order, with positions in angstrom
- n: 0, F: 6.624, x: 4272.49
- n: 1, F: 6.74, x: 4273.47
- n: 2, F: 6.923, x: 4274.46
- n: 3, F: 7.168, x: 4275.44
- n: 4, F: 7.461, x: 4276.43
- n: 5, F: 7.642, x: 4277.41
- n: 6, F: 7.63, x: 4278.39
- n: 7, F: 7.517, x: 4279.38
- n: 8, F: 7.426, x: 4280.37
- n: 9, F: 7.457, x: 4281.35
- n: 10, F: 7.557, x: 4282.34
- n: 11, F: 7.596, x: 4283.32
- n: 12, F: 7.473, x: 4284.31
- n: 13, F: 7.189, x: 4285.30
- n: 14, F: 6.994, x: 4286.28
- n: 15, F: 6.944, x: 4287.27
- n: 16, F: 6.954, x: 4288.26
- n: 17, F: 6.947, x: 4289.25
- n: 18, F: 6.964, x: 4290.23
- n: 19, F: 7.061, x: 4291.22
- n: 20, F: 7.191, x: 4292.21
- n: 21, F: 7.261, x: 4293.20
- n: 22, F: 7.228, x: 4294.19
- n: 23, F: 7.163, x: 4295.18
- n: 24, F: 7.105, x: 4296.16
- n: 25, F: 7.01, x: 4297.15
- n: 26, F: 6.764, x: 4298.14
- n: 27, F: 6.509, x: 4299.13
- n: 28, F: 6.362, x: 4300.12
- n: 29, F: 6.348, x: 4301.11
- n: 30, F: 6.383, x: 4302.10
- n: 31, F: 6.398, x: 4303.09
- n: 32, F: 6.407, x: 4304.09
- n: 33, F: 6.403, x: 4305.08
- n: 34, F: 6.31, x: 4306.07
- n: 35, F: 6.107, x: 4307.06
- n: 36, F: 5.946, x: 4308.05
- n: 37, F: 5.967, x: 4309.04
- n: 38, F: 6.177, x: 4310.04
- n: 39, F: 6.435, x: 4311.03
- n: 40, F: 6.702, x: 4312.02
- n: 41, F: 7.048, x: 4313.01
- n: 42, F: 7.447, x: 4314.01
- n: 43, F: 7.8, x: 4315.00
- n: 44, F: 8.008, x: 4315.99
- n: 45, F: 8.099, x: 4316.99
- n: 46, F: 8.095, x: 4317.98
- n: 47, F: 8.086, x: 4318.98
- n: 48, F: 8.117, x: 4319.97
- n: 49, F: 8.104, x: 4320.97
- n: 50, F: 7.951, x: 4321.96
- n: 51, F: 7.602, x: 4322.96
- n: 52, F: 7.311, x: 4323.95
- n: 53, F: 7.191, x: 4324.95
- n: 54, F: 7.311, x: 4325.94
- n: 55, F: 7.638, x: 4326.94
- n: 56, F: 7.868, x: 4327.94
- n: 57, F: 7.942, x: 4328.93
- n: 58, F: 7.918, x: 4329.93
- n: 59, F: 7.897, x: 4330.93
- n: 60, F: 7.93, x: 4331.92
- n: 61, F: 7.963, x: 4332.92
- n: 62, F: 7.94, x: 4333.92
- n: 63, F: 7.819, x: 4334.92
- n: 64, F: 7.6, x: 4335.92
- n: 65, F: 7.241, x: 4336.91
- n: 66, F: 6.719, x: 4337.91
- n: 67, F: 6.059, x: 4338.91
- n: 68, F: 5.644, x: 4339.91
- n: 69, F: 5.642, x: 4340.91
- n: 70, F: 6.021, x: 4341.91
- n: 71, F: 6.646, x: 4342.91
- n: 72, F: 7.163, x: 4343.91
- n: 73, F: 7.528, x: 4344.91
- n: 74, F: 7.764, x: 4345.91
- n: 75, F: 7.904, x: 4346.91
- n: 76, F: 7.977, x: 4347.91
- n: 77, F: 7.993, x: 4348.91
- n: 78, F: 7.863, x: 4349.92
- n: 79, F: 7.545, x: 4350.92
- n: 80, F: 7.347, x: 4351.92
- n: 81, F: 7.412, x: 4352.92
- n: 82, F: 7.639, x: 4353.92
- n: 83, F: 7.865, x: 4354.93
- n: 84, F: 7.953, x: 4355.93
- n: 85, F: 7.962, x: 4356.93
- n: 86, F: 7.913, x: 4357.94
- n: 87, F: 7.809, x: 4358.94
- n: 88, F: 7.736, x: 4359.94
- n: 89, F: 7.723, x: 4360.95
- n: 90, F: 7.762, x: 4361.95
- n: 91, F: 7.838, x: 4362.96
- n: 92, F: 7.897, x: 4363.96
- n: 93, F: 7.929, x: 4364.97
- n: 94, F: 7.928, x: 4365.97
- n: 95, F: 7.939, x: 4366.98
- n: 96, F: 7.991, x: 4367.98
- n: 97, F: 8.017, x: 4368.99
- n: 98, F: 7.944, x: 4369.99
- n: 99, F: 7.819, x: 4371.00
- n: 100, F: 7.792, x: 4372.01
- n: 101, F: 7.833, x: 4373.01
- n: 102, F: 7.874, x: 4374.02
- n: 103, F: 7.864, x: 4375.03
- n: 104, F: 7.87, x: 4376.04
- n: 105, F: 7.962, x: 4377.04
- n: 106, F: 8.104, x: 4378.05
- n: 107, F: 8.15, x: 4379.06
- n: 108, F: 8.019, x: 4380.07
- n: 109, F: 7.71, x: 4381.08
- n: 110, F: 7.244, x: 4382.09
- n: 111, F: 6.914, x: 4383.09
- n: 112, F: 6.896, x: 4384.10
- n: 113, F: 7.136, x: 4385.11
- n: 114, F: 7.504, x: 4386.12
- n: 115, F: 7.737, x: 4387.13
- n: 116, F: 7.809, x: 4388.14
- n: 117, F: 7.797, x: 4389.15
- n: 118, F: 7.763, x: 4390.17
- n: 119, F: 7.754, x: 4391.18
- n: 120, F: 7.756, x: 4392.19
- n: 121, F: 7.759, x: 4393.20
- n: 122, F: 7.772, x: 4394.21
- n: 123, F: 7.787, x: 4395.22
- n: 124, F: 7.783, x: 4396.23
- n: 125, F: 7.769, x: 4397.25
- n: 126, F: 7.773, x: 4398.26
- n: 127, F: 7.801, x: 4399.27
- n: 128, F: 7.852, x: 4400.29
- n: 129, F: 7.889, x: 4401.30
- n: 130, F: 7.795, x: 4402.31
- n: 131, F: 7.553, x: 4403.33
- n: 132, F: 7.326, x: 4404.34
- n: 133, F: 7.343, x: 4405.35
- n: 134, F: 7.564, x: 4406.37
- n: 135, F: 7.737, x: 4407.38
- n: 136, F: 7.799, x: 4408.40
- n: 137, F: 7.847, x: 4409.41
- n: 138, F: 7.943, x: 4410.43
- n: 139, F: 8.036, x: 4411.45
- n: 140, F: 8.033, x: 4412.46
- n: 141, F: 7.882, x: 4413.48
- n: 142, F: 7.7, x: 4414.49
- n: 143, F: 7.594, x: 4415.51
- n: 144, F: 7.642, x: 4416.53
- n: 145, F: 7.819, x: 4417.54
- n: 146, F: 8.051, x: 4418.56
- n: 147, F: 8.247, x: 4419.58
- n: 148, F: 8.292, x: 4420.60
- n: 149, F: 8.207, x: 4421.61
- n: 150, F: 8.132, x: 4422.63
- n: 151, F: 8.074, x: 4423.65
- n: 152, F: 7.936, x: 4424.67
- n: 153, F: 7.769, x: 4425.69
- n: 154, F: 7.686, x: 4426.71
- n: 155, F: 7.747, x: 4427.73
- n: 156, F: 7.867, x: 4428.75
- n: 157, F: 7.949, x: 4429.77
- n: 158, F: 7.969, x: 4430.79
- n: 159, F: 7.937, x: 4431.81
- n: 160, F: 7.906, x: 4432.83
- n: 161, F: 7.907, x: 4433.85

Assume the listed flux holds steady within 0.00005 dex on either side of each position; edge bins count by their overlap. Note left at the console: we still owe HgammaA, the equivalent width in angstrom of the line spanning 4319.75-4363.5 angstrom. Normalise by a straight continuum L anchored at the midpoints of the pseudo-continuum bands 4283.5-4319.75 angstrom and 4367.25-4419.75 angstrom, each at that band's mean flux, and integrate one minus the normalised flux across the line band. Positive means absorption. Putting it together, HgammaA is -1.3 angstrom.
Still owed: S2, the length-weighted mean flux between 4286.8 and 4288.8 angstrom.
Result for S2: 6.93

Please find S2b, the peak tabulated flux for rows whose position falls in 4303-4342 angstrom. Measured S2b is 8.117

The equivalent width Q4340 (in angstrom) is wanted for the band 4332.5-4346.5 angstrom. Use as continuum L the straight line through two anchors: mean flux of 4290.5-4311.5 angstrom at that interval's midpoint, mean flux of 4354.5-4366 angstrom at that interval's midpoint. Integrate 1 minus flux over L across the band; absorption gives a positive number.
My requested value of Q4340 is 0.8 angstrom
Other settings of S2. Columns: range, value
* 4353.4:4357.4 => 7.85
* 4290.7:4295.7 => 7.18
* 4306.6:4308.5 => 6.03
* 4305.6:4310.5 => 6.1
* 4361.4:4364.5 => 7.83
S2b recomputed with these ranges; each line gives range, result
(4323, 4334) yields 7.963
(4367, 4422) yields 8.292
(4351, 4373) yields 8.017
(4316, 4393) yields 8.15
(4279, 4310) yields 7.596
